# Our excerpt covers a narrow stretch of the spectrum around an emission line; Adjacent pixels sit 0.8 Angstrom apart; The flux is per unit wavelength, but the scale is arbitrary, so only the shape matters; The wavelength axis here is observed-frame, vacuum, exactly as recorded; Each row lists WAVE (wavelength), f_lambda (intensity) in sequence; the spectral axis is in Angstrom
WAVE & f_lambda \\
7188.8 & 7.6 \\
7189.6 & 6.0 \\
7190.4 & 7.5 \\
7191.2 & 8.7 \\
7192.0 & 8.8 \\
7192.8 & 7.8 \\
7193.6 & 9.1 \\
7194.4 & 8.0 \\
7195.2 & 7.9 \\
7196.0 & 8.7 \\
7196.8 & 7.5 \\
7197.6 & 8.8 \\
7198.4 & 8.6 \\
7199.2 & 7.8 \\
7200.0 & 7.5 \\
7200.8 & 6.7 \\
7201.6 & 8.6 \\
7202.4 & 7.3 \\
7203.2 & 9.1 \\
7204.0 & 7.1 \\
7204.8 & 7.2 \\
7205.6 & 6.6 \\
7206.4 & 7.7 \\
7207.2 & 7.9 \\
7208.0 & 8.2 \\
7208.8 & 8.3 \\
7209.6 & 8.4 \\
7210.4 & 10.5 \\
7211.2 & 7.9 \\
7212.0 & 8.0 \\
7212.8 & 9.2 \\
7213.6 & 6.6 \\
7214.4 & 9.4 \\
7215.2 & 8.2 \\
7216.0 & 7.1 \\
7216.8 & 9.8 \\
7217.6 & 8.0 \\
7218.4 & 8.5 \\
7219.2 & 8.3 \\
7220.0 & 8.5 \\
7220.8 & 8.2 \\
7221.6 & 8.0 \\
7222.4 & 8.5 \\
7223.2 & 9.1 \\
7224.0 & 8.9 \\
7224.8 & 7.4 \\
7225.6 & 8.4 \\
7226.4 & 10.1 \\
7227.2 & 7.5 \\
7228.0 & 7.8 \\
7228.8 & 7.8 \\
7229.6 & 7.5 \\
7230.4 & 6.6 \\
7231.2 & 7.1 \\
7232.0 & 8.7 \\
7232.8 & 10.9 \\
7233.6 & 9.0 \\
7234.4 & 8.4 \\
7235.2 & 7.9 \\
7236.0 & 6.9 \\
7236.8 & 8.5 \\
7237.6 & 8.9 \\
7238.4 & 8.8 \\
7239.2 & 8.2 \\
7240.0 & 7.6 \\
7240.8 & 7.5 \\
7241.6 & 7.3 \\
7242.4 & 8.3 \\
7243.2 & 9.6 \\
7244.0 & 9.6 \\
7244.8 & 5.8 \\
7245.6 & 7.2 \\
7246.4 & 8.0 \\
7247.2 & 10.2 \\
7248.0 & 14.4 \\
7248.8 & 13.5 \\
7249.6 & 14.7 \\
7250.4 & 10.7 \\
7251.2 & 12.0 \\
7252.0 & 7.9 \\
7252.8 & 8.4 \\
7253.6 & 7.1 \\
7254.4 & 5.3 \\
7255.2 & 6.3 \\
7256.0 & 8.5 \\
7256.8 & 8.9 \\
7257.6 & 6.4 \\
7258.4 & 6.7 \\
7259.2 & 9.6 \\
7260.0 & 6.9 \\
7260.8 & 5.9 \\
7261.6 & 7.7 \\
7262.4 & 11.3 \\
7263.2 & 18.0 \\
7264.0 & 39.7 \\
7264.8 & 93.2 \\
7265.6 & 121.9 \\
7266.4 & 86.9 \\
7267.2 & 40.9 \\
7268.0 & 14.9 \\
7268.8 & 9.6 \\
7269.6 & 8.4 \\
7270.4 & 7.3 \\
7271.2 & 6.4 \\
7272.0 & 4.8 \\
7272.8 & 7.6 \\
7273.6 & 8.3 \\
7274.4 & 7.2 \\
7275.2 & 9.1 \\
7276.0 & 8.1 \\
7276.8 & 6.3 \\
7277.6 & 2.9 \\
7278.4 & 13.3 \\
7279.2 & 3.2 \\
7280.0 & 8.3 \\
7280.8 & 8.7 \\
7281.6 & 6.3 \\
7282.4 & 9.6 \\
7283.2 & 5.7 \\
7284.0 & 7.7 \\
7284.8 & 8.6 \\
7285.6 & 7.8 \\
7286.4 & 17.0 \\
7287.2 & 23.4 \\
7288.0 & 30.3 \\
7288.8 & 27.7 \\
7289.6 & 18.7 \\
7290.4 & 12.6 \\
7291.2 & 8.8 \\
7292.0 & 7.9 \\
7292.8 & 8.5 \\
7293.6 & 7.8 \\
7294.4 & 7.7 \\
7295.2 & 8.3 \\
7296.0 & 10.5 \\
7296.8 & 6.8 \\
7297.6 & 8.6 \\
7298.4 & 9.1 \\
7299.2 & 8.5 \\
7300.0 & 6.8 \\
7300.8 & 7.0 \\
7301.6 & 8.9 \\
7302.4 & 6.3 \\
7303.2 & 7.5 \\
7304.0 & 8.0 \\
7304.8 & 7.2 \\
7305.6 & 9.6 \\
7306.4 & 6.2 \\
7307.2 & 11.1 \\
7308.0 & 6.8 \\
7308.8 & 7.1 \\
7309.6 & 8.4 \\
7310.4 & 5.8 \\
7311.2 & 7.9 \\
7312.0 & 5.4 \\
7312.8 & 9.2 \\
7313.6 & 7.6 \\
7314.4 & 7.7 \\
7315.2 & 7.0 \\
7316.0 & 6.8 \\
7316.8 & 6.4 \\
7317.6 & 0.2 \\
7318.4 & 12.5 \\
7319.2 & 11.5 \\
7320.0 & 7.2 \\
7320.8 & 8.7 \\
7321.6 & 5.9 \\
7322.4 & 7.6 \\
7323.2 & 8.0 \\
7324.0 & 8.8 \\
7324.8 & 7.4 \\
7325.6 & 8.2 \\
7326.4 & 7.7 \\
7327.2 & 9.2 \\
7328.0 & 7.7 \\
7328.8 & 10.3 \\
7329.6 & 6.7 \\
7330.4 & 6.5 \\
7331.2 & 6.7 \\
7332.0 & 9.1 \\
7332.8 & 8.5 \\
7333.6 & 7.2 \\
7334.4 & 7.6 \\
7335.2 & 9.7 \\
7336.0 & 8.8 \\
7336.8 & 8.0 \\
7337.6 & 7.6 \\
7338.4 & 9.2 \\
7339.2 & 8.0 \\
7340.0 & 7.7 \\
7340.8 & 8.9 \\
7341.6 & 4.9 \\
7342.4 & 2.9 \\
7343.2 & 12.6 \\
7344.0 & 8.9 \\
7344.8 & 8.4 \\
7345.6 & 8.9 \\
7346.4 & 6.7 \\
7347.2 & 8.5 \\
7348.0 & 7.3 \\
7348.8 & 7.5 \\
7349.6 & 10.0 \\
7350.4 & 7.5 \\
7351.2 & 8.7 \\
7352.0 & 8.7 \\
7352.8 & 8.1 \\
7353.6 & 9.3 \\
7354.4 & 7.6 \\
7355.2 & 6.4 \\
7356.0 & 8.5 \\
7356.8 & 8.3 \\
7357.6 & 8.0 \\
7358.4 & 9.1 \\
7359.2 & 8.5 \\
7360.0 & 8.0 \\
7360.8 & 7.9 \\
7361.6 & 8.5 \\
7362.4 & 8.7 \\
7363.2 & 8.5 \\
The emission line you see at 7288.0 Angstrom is [N II]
